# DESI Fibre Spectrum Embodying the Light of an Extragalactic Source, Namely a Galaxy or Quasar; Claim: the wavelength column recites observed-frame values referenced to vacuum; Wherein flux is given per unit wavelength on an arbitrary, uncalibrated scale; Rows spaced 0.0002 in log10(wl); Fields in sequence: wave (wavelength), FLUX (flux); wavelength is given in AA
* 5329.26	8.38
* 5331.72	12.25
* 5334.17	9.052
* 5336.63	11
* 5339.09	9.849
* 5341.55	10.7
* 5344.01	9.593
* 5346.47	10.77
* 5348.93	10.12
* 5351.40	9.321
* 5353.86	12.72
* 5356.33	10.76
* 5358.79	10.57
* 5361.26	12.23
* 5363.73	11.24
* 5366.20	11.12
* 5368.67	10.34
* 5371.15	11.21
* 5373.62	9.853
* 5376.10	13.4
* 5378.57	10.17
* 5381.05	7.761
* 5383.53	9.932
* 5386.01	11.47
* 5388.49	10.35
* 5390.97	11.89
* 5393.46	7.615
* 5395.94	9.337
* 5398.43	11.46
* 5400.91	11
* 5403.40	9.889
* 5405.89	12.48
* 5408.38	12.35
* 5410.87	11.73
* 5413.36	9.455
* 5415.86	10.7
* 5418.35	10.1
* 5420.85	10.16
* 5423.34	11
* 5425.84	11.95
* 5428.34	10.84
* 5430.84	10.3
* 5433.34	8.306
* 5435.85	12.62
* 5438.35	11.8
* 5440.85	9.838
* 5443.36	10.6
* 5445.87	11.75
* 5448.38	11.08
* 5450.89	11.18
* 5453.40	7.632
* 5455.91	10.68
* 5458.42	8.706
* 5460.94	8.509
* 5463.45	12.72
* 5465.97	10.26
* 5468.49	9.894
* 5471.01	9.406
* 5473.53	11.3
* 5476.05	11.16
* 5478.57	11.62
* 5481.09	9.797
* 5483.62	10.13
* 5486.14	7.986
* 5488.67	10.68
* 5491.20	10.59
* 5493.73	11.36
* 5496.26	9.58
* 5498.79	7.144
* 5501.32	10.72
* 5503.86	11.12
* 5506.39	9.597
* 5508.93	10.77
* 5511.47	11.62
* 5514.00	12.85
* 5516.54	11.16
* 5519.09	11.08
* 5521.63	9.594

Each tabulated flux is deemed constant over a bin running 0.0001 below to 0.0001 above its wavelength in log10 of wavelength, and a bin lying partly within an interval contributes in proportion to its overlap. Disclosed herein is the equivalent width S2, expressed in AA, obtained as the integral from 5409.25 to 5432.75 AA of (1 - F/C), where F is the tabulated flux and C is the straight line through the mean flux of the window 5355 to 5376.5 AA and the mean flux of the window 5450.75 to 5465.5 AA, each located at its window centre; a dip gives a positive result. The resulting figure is -0.7 AA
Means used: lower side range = 11.1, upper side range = 9.83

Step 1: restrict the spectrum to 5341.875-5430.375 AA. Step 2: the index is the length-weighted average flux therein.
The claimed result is 10.7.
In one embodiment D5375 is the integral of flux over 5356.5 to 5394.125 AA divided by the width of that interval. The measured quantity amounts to 10.7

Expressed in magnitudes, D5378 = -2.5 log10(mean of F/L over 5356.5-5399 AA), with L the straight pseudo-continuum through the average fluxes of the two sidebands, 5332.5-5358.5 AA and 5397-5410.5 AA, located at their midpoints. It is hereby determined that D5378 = 0.04 mag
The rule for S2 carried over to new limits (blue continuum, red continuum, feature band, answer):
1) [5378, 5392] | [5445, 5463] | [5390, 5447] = -3.4 AA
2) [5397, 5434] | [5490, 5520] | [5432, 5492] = 2.1 AA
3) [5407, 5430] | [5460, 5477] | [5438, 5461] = 1.0 AA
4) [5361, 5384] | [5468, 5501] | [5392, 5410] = -0.2 AA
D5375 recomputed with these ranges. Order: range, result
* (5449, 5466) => 9.98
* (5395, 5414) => 11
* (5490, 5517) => 10.6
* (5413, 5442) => 10.6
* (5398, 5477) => 10.6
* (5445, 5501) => 10.1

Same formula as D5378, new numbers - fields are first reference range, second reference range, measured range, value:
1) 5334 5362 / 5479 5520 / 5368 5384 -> 0.016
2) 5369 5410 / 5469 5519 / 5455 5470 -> 0.043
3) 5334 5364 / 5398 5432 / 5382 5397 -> 0.080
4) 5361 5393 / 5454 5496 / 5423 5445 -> -0.038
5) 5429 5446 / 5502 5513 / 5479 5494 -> 0.072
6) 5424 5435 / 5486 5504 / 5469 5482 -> -0.058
